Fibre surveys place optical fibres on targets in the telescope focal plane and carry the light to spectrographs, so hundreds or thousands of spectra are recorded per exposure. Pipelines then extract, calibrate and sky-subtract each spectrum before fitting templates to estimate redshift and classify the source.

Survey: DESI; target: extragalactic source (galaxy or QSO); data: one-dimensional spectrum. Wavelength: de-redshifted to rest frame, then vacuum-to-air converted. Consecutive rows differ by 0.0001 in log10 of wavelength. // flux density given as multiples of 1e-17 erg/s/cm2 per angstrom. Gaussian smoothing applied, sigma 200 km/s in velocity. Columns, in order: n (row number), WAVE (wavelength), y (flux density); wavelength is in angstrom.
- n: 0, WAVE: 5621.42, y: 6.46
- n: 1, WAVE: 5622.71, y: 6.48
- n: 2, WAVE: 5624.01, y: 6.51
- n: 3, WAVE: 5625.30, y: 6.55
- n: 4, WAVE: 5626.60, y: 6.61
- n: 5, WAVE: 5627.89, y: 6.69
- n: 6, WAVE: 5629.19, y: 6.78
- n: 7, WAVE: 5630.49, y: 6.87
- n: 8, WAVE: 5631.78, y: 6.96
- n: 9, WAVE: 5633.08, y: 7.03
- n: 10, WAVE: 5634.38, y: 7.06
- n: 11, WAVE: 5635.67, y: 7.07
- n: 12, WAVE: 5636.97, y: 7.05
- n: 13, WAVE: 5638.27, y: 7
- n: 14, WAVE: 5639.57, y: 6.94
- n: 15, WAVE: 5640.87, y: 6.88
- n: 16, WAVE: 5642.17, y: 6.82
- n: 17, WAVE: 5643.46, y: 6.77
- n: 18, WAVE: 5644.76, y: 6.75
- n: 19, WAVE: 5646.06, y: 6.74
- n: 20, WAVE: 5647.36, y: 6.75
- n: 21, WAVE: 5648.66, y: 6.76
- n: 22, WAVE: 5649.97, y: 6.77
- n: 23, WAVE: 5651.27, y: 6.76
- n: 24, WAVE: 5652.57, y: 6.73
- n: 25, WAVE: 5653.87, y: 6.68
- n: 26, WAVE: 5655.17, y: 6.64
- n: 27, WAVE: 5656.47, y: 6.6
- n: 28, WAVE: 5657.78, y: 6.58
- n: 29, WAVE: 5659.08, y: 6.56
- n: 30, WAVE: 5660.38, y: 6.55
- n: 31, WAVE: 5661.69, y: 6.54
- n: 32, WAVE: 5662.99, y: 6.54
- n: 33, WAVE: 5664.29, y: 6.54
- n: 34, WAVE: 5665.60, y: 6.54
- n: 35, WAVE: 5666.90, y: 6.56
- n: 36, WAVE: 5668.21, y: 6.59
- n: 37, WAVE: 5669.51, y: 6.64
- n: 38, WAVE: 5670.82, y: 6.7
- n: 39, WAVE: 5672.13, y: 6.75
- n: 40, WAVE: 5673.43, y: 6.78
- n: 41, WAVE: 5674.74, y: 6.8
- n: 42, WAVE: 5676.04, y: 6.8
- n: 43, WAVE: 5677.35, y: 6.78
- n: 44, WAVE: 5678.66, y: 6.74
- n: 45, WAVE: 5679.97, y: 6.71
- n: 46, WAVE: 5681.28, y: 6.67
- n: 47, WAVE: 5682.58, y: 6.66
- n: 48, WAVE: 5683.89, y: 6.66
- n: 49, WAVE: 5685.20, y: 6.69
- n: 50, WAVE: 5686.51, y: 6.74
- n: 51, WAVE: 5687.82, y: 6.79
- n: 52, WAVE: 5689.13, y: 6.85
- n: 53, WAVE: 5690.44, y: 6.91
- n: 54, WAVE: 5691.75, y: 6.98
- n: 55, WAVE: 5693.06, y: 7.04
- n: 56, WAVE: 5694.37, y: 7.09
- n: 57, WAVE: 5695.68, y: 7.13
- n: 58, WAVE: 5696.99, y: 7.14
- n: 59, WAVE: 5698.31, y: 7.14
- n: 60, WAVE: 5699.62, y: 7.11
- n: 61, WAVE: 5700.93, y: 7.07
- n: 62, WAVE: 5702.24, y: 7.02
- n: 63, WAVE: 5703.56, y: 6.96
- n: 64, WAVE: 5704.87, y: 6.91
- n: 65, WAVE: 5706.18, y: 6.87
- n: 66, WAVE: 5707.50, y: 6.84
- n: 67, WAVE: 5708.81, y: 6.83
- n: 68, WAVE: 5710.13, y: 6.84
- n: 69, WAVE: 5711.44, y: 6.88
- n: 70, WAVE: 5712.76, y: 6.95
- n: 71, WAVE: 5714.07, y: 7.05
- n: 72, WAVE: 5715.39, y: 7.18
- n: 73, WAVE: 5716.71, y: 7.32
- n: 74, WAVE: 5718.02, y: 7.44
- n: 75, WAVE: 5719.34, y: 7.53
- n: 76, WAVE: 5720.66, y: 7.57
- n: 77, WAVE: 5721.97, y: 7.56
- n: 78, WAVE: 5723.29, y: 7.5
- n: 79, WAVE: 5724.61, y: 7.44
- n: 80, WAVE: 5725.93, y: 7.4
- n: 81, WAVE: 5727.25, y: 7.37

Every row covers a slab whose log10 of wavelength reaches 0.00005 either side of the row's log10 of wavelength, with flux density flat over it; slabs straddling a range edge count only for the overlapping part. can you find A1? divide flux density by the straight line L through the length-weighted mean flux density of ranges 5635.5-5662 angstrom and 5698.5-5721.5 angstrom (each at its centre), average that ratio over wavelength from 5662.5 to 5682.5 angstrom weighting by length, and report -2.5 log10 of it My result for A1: 0.03 mag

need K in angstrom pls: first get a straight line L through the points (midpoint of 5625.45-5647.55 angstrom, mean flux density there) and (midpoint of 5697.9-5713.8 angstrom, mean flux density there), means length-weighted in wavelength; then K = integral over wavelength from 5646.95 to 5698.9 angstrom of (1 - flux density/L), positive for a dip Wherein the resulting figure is 1.2 angstrom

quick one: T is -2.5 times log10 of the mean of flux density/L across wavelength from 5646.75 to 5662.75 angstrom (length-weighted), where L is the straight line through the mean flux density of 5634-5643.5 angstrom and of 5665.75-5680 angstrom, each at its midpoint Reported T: 0.03 mag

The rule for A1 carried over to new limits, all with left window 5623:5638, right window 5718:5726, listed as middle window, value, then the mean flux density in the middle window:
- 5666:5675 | 0.070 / 6.68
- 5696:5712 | 0.060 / 6.97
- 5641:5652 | 0.028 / 6.77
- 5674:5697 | 0.061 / 6.84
